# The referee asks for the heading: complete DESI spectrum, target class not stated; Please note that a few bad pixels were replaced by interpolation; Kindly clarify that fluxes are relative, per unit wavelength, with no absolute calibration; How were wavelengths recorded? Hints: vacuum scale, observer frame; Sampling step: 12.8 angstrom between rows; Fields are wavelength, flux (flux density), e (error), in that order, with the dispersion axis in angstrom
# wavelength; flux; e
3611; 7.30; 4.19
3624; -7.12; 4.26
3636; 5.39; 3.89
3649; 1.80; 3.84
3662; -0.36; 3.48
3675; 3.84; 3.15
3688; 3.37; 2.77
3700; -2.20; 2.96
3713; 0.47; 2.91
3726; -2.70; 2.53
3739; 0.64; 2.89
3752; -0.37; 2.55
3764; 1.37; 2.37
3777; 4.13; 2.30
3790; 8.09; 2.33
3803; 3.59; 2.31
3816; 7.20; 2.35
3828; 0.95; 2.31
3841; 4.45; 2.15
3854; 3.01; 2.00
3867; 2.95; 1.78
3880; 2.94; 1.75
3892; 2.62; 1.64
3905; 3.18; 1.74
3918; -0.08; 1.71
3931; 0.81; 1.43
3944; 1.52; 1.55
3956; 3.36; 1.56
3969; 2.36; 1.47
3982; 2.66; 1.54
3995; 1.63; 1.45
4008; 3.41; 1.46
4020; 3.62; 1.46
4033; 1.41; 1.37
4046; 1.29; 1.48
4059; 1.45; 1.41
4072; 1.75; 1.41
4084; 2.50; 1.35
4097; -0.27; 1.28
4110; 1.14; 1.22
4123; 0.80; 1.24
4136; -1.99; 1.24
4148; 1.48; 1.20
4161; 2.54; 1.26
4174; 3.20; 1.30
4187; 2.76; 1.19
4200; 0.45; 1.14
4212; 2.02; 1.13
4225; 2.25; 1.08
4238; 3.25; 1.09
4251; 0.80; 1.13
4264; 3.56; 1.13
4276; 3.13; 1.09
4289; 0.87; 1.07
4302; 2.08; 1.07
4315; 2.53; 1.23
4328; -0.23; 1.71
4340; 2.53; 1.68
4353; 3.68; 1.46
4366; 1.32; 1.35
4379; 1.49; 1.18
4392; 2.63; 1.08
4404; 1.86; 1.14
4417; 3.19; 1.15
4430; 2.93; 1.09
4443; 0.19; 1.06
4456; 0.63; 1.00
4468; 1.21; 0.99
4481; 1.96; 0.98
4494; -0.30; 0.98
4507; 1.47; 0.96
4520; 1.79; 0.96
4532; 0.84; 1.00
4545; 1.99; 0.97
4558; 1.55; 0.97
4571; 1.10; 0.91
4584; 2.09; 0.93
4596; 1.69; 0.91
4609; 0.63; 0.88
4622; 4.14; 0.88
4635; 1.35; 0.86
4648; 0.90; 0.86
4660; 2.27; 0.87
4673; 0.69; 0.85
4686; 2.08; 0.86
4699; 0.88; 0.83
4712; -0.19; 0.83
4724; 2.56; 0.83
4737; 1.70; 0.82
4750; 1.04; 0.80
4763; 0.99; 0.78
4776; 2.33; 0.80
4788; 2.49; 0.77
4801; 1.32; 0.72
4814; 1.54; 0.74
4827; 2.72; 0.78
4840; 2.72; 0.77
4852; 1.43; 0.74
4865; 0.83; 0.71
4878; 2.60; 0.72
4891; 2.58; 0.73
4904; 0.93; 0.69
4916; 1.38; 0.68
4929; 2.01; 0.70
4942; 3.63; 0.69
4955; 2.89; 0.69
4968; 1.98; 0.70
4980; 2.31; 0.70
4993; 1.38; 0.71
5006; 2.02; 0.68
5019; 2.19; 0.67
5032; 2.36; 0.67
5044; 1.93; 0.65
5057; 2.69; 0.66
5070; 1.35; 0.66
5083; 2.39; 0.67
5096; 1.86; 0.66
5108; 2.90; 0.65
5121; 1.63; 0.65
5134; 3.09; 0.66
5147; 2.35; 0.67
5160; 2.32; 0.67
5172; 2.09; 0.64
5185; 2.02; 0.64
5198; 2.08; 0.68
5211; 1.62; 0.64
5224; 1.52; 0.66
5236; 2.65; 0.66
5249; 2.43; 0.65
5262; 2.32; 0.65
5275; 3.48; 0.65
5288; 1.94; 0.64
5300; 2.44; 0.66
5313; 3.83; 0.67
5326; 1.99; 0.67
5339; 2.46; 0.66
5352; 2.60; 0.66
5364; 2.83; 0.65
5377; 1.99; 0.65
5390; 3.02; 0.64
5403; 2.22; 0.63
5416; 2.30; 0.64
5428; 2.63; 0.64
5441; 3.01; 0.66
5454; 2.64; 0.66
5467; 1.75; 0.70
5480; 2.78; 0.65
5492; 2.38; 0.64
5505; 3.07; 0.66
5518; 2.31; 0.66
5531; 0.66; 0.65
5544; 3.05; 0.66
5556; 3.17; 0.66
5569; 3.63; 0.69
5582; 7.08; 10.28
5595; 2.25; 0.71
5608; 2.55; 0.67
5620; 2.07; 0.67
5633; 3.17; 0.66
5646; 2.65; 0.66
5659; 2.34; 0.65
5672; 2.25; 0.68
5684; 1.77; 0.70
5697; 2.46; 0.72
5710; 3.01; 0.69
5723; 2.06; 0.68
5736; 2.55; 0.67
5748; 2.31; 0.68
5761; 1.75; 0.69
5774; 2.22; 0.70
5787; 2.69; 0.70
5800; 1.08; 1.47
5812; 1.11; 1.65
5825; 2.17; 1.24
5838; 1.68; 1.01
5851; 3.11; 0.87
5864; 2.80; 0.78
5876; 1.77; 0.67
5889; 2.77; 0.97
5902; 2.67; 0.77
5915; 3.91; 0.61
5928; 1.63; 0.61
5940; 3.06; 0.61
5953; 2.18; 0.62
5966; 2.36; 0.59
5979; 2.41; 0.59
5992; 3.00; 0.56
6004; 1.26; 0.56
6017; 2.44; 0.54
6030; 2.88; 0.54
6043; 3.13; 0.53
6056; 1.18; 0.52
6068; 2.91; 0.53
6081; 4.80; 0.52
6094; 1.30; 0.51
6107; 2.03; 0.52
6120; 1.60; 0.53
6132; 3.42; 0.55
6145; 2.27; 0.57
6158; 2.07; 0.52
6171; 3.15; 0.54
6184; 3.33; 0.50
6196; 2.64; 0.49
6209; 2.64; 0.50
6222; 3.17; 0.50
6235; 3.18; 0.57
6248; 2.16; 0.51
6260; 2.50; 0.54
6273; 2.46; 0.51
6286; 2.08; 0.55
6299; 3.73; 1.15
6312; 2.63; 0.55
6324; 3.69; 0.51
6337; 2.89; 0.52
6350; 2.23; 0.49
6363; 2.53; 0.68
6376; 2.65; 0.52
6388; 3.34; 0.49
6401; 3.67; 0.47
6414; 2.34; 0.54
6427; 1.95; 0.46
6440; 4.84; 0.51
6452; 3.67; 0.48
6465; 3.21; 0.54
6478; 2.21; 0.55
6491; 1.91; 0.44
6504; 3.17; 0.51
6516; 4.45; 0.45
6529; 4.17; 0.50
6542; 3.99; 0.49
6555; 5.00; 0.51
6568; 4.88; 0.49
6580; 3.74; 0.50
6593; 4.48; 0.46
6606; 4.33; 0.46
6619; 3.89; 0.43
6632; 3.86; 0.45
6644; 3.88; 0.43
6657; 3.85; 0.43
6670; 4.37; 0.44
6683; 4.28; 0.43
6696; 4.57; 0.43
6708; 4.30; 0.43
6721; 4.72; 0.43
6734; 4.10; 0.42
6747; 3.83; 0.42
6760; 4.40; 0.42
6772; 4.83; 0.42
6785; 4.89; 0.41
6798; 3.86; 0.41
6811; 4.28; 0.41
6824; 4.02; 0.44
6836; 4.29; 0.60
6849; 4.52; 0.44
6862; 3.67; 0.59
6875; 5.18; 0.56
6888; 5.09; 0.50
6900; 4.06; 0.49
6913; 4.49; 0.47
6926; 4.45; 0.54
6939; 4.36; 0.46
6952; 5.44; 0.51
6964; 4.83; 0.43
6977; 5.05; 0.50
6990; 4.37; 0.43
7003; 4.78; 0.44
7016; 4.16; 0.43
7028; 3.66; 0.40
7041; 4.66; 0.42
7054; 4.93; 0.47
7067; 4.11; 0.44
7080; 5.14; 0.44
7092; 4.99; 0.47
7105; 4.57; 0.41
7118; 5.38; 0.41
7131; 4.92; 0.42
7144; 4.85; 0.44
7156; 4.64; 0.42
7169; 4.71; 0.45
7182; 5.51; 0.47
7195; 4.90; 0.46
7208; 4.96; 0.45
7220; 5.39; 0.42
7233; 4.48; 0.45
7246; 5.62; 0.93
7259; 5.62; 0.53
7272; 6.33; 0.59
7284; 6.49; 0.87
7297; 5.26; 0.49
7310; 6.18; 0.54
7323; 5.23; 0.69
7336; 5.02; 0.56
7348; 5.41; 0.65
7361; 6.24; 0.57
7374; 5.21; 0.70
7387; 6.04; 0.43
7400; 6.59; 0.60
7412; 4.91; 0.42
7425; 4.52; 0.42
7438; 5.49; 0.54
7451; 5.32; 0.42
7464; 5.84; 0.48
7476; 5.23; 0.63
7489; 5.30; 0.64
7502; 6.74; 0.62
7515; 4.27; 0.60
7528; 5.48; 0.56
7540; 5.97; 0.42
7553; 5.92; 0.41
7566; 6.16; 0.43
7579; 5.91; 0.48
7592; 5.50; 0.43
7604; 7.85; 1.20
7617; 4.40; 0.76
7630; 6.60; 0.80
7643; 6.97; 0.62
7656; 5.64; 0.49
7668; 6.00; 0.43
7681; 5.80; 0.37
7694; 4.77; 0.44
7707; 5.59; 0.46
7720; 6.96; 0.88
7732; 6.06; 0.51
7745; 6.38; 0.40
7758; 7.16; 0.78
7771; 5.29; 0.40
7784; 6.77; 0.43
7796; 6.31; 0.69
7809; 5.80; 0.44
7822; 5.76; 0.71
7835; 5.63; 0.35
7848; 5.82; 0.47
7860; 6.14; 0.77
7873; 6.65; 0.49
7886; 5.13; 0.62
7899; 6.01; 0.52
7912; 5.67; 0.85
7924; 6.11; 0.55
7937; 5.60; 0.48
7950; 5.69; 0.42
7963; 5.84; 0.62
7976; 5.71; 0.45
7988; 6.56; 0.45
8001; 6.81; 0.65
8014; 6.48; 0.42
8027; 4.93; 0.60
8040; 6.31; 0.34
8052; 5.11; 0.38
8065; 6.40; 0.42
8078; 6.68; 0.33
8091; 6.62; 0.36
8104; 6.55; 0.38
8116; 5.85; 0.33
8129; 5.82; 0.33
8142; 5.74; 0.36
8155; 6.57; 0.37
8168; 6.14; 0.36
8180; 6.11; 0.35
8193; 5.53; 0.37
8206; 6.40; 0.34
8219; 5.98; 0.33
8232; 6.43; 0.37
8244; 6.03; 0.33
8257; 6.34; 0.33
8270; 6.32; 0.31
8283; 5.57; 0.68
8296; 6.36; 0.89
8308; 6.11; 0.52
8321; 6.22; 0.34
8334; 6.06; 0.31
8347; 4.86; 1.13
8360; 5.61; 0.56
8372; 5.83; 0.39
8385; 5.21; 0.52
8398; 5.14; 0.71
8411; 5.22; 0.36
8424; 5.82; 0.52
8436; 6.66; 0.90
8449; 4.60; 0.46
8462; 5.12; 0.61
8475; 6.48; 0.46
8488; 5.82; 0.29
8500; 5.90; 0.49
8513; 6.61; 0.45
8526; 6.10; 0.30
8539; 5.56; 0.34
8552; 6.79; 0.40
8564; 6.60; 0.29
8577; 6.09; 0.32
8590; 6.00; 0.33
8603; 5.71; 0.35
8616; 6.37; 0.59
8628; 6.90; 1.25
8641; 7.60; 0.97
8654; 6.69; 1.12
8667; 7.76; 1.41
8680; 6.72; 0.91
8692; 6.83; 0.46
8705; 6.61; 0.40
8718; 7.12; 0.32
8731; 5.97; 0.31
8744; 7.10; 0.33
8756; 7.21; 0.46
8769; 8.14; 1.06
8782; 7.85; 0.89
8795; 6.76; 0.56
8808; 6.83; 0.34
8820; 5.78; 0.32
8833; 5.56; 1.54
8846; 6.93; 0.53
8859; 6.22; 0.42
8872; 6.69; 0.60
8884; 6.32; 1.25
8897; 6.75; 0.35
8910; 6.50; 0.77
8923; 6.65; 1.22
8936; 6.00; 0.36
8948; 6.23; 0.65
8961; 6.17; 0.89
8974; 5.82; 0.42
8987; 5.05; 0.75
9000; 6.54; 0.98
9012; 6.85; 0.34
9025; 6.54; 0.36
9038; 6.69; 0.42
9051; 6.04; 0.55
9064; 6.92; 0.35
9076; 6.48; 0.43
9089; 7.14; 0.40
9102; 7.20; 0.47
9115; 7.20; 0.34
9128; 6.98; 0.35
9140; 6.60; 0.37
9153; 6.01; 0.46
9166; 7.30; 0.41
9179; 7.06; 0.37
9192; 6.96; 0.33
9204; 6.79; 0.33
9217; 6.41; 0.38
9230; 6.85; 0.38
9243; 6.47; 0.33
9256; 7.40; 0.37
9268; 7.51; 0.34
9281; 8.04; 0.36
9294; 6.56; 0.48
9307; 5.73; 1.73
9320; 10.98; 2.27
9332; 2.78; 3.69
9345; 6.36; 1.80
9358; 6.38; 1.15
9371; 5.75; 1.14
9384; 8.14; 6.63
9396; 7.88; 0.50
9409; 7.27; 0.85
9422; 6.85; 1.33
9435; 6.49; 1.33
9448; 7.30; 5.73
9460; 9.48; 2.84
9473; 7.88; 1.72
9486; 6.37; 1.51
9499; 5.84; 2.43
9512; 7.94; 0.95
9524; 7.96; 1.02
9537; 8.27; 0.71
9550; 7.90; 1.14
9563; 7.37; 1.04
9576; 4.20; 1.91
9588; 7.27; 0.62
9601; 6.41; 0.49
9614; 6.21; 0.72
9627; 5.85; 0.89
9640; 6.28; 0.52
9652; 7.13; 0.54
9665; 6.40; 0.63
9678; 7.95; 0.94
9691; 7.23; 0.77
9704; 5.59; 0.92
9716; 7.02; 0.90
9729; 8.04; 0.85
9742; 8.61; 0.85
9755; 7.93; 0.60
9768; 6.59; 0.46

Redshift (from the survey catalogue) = 0.632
